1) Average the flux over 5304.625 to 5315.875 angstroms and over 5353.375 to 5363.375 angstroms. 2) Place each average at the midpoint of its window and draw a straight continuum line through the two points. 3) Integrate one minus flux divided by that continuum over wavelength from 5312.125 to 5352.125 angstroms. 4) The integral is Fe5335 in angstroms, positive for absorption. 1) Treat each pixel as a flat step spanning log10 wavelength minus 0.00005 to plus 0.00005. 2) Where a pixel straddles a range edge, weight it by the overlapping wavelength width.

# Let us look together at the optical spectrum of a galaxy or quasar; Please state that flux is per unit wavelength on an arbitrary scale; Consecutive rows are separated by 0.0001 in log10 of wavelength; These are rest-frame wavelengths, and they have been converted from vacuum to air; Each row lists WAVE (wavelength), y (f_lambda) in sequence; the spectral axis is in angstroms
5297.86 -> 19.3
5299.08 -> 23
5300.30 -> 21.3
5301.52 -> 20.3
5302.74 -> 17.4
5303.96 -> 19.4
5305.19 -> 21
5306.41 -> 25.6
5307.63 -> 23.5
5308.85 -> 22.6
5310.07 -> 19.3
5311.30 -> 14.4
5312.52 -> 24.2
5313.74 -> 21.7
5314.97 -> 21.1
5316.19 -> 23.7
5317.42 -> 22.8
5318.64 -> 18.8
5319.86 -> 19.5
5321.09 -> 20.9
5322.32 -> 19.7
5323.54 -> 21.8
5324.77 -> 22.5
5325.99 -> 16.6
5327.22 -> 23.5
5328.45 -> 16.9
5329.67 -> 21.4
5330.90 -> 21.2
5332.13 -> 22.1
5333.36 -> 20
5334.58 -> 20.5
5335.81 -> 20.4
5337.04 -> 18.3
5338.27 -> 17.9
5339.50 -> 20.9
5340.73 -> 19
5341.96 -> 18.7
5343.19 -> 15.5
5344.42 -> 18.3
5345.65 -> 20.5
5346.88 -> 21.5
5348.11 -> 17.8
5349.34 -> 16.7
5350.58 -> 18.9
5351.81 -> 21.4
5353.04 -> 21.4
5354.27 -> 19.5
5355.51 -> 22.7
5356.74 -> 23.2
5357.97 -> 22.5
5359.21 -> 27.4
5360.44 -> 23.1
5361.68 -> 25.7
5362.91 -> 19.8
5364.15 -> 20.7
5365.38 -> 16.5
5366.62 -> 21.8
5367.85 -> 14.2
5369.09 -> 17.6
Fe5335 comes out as 3.7 angstroms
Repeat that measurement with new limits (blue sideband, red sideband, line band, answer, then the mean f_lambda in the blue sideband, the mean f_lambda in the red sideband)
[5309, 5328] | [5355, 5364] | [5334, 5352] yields 2.62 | 20.7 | 23.3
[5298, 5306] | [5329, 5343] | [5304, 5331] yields -1.06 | 20.5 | 19.9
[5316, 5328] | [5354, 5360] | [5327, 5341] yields 0.99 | 20.8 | 23.3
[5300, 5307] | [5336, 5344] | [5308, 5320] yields -0.48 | 20.8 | 18.5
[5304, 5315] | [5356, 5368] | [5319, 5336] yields 0.83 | 21.4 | 21.8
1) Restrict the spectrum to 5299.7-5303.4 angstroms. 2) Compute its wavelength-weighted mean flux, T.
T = 19.7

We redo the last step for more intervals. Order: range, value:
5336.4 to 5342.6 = 18.9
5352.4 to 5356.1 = 21.2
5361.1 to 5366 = 20.6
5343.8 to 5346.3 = 19.4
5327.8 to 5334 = 20.4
